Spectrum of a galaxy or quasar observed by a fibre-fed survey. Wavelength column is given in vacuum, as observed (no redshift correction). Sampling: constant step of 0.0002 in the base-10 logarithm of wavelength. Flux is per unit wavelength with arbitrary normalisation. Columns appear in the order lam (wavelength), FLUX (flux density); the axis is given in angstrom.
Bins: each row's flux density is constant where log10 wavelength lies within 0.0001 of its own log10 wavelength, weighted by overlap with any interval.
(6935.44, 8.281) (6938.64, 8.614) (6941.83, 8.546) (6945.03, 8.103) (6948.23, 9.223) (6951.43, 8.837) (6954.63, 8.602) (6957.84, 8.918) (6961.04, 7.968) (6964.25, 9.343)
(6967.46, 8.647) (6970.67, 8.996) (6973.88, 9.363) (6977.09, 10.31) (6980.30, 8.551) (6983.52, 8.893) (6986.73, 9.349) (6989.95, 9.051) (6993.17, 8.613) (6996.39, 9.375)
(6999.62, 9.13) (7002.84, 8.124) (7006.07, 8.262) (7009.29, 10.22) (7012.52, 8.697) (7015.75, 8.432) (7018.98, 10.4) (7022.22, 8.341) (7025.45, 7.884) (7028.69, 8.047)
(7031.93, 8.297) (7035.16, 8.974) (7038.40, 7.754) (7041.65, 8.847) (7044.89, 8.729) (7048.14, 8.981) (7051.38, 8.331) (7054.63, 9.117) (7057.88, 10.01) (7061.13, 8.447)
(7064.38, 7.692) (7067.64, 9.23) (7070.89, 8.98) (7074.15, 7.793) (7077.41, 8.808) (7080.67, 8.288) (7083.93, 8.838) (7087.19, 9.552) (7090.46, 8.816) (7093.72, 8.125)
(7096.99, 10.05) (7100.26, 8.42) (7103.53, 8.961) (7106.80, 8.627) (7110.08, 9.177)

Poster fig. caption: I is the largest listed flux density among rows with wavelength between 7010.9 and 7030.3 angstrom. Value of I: 10.4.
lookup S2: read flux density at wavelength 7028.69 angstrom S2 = 8.047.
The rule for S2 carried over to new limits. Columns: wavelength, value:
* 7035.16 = 8.974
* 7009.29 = 10.22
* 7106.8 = 8.627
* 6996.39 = 9.375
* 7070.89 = 8.98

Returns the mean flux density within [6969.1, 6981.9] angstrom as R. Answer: 9.31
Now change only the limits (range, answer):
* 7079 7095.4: 8.73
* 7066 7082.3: 8.62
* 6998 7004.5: 8.61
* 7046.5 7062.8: 8.97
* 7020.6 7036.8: 8.31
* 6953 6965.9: 8.7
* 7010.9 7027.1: 8.75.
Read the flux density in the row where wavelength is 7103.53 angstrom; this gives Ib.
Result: 8.961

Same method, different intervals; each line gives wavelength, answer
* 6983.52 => 8.893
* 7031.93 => 8.297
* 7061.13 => 8.447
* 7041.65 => 8.847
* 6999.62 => 9.13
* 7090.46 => 8.816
